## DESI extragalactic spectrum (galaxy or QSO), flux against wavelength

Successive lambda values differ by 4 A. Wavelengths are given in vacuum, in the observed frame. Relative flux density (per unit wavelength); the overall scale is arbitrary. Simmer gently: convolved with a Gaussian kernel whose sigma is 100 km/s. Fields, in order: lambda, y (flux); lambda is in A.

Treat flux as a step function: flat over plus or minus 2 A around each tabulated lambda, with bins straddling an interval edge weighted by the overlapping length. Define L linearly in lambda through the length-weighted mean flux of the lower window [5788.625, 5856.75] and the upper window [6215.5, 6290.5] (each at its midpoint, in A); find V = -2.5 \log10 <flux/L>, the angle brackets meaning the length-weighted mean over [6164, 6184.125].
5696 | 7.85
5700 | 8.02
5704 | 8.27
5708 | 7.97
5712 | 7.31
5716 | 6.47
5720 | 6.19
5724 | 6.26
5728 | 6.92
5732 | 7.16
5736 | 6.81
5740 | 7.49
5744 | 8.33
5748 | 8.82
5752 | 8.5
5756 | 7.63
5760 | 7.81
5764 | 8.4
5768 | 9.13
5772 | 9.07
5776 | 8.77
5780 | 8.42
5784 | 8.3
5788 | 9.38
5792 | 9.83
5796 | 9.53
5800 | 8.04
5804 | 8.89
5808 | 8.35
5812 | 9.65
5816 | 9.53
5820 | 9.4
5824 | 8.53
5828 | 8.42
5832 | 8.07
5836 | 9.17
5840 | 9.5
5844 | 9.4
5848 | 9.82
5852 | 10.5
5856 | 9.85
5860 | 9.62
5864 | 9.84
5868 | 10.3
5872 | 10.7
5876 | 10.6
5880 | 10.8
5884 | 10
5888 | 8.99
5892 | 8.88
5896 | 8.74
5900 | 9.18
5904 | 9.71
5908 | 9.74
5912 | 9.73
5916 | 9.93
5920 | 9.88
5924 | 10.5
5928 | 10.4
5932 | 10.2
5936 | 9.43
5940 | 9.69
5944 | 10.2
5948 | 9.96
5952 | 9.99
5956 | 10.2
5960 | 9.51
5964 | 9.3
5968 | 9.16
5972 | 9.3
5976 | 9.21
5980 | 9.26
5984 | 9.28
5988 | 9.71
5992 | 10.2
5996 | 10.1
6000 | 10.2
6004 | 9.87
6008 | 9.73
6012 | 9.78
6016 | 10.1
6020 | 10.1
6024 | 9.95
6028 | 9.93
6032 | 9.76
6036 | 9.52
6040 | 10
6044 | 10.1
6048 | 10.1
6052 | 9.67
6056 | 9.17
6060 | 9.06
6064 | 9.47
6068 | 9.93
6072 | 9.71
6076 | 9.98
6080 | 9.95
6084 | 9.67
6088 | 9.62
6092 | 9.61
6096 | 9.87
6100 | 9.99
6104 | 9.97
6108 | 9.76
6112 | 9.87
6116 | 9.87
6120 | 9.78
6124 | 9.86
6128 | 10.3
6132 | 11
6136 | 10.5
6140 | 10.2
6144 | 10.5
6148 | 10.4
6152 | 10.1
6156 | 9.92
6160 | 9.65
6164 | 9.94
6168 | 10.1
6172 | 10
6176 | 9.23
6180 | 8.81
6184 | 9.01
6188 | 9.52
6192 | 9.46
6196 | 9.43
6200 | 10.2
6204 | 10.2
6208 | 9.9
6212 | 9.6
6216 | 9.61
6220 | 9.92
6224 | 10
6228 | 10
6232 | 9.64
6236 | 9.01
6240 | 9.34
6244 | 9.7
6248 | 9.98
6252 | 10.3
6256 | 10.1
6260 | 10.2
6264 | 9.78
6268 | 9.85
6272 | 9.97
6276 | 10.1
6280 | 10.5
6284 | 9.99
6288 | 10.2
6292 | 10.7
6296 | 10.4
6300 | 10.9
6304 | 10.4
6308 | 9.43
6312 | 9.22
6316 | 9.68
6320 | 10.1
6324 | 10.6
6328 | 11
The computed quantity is 0.03 mag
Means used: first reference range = 9.2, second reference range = 9.92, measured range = 9.52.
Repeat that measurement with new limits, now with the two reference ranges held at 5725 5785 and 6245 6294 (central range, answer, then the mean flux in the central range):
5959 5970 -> -0.05 mag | 9.31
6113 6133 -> -0.06 mag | 10.1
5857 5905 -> -0.14 mag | 9.78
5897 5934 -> -0.14 mag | 9.89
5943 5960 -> -0.13 mag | 10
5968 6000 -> -0.07 mag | 9.59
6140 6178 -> -0.03 mag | 9.99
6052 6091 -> -0.03 mag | 9.62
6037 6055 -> -0.08 mag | 9.9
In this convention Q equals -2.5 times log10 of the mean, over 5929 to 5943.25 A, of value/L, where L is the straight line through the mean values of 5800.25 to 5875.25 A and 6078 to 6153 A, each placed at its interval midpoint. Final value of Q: -0.02 mag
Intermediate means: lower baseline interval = 9.41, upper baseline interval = 10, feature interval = 9.85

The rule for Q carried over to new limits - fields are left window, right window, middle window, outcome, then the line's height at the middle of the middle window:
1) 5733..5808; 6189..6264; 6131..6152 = -0.10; 9.56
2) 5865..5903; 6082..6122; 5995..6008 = -0.02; 9.8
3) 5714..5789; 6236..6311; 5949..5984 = -0.09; 8.77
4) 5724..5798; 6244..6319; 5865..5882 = -0.21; 8.68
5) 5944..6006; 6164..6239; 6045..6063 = 0.02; 9.68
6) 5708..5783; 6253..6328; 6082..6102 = -0.05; 9.28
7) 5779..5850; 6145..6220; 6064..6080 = -0.03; 9.53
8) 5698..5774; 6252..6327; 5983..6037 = -0.11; 8.91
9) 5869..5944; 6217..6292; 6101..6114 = 0.00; 9.9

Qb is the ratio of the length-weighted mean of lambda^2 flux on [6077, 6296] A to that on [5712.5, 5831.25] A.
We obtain 1.4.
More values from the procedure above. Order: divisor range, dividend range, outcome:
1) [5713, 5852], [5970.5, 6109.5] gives 1.26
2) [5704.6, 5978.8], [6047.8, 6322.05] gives 1.22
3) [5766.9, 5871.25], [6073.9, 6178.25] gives 1.20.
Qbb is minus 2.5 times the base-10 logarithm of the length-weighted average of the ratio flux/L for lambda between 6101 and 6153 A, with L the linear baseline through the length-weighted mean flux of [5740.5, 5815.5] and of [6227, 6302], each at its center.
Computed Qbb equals -0.05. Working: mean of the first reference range 8.71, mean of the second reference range 10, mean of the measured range 10.2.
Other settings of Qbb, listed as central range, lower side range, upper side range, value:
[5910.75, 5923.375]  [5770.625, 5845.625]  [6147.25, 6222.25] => -0.085 mag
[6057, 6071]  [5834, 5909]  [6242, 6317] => 0.048 mag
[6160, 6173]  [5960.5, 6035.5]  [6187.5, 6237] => -0.024 mag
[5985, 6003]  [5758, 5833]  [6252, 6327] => -0.073 mag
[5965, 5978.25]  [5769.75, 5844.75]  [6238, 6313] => 0.013 mag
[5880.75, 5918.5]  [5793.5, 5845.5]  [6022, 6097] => -0.030 mag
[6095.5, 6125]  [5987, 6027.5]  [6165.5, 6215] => -0.010 mag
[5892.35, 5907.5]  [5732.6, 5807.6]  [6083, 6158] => -0.020 mag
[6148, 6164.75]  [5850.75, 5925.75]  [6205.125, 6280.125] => -0.011 mag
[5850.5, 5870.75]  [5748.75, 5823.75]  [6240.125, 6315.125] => -0.119 mag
